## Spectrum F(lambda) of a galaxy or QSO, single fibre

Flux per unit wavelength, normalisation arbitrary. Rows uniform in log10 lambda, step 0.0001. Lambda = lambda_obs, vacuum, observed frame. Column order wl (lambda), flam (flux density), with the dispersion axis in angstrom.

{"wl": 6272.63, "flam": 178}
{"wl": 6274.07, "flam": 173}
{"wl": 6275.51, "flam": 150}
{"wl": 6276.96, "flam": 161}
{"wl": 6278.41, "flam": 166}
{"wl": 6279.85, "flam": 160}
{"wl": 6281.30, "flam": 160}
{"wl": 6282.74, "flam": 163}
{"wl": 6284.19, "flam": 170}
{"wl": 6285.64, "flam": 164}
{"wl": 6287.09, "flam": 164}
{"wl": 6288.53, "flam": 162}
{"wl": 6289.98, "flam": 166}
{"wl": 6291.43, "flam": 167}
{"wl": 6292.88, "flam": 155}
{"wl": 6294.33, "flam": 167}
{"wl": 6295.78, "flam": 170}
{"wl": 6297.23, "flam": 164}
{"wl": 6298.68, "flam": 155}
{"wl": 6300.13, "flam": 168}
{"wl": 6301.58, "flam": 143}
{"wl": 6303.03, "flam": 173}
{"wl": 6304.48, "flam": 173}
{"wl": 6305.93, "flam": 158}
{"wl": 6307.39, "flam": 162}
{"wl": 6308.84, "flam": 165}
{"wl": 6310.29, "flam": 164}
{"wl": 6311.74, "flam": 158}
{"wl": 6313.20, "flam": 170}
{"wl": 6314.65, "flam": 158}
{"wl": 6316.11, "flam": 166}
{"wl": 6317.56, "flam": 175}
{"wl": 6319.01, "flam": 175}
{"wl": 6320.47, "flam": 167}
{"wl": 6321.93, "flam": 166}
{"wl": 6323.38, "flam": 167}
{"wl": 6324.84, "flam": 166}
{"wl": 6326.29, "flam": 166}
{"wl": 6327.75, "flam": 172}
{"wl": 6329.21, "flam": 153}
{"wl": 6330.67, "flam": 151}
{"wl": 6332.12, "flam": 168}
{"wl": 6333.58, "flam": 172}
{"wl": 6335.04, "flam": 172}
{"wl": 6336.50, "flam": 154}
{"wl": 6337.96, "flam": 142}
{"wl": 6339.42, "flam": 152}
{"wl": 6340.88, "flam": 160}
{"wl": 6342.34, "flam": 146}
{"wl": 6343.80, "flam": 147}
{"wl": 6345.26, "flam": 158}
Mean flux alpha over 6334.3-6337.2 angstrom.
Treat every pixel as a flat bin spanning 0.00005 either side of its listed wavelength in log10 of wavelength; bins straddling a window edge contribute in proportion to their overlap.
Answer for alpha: 163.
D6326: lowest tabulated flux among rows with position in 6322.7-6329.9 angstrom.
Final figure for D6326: 153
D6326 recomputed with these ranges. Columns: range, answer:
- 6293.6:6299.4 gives 155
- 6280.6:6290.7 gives 160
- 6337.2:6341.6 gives 142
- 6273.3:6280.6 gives 150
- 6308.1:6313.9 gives 158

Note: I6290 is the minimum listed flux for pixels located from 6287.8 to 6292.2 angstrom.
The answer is 162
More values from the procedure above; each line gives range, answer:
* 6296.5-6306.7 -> 143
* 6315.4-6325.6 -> 166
